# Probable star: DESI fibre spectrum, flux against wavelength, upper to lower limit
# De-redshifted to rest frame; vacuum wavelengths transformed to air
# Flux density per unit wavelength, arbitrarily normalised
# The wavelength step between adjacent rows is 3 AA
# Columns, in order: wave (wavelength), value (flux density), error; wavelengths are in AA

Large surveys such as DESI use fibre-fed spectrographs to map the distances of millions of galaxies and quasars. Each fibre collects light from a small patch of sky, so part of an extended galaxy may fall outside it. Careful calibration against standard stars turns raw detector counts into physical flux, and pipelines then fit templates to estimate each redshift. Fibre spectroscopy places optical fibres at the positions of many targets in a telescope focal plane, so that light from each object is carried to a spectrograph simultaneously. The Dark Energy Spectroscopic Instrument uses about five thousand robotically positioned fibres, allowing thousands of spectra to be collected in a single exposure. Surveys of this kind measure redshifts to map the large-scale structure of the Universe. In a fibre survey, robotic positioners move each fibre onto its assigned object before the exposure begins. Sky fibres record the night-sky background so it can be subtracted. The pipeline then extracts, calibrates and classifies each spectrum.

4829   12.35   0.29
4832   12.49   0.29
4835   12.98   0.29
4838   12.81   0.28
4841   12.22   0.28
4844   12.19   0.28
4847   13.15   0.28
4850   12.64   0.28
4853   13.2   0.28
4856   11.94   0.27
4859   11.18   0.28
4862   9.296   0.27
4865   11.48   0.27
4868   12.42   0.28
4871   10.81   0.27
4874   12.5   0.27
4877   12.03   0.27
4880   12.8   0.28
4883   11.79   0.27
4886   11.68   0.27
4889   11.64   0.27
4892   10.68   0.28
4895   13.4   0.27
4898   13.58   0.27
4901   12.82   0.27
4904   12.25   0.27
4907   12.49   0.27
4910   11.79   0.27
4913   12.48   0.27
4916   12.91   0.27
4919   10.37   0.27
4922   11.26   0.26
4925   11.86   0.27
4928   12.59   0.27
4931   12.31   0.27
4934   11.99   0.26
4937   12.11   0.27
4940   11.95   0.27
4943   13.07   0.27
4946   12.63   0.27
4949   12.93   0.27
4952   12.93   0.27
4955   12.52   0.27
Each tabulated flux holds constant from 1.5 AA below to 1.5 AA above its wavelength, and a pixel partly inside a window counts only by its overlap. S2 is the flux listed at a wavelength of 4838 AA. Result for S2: 12.81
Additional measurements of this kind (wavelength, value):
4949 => 12.93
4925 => 11.86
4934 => 11.99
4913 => 12.48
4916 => 12.91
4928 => 12.59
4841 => 12.22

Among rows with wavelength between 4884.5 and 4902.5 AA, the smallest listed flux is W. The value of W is 10.68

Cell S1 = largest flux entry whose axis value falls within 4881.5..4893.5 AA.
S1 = 11.79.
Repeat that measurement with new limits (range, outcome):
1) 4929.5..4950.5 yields 13.07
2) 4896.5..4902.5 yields 13.58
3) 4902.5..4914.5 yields 12.49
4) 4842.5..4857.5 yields 13.2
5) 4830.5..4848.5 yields 13.15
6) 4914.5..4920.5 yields 12.91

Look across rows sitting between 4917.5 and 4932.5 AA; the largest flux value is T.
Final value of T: 12.59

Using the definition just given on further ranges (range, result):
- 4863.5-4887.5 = 12.8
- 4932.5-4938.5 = 12.11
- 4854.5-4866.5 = 11.94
